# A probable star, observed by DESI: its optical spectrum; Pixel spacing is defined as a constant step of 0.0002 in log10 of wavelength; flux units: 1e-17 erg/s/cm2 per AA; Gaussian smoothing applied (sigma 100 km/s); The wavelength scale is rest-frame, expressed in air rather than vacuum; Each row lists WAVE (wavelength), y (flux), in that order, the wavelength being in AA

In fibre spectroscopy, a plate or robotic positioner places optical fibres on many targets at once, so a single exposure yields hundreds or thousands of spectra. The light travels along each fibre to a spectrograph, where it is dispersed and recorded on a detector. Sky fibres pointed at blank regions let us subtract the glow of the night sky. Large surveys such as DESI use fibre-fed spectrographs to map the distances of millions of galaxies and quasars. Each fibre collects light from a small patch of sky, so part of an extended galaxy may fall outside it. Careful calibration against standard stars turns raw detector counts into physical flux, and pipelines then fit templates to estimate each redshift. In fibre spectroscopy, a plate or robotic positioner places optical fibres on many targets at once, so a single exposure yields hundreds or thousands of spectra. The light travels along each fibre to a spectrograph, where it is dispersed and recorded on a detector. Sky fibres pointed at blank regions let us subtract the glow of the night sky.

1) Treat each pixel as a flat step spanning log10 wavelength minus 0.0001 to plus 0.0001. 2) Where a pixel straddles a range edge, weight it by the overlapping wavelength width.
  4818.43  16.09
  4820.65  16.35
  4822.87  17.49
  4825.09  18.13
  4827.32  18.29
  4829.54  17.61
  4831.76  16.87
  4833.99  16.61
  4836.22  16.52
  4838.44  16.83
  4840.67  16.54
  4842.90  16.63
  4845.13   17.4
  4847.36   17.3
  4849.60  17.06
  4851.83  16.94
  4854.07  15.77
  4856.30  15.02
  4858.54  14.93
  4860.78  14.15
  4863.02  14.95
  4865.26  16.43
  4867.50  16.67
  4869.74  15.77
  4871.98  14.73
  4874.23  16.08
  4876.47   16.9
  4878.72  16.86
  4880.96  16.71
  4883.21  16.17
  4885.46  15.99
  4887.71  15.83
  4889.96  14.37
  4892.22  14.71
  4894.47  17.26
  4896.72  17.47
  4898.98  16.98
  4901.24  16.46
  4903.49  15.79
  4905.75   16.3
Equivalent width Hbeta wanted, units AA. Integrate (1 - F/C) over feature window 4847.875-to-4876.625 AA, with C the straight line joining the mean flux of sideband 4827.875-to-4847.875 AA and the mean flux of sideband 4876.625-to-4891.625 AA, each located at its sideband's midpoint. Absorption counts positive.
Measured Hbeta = 1.1 AA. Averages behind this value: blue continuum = 17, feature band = 15.8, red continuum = 16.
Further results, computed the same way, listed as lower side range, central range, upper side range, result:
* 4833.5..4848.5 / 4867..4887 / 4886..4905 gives 0.2 AA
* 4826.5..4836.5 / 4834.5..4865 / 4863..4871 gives 0.8 AA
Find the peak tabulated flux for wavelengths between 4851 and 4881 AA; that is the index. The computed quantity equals 16.94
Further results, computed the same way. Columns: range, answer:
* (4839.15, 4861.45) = 17.4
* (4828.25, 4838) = 17.61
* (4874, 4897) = 17.47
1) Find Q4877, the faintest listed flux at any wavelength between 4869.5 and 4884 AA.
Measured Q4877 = 14.73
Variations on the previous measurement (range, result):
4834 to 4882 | 14.15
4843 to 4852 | 16.94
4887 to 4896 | 14.37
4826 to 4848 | 16.52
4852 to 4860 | 14.93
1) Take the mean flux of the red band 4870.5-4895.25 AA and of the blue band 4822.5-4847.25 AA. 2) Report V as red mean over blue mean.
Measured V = 0.9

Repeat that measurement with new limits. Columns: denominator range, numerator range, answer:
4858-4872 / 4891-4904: 1.07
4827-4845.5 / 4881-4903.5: 0.95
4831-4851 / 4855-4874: 0.91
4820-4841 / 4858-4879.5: 0.92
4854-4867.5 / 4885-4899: 1.05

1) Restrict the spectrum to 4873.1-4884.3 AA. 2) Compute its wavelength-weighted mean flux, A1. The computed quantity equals 16.5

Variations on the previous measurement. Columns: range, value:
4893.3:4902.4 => 17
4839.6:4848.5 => 17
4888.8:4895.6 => 15.5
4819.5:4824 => 16.9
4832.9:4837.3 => 16.6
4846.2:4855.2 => 16.8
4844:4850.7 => 17.2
